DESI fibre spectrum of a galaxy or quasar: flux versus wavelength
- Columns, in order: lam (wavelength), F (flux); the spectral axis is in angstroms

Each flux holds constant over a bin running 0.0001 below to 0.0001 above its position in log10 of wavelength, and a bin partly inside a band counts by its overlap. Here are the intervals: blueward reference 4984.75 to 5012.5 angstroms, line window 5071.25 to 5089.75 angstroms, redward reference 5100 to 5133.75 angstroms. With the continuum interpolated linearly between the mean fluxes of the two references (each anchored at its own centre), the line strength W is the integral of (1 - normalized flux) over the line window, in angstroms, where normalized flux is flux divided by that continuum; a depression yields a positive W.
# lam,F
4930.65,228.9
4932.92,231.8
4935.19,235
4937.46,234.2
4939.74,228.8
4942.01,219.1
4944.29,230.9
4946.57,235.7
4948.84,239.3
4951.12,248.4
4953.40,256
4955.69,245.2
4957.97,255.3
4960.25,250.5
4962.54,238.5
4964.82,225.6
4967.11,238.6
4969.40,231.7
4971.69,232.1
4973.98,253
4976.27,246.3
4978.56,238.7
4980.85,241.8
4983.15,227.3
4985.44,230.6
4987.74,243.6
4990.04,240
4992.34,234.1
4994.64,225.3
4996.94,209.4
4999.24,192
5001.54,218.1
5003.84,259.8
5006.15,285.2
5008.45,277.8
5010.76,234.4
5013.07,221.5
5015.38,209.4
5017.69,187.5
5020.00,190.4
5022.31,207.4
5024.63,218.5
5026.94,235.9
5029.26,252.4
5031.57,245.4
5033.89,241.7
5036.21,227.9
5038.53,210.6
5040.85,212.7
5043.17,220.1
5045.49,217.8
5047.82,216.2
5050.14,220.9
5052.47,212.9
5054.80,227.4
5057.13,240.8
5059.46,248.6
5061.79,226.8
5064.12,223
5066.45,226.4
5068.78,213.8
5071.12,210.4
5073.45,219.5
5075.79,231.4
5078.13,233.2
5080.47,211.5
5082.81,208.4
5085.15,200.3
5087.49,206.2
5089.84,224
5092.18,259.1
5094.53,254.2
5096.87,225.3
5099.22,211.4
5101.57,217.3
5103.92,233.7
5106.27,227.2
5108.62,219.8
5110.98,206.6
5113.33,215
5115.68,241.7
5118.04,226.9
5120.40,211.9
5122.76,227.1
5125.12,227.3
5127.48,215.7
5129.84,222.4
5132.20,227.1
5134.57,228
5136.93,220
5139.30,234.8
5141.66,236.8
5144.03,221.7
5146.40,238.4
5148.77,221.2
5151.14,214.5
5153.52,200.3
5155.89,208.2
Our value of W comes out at 0.9 angstroms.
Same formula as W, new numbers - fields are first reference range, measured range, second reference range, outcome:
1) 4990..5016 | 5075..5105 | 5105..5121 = 0.0 angstroms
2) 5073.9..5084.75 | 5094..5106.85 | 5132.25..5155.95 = -0.4 angstroms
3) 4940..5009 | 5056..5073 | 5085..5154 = 0.2 angstroms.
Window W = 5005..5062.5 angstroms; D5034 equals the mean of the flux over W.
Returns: 228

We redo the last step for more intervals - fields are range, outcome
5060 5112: 223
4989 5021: 228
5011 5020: 207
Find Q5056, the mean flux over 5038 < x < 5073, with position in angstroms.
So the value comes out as 222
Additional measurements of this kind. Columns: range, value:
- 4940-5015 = 238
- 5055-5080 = 227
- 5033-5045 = 222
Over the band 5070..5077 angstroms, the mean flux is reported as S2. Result 221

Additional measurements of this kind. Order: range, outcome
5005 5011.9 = 266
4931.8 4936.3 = 234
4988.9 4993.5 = 237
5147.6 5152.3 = 218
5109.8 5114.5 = 211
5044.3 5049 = 217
